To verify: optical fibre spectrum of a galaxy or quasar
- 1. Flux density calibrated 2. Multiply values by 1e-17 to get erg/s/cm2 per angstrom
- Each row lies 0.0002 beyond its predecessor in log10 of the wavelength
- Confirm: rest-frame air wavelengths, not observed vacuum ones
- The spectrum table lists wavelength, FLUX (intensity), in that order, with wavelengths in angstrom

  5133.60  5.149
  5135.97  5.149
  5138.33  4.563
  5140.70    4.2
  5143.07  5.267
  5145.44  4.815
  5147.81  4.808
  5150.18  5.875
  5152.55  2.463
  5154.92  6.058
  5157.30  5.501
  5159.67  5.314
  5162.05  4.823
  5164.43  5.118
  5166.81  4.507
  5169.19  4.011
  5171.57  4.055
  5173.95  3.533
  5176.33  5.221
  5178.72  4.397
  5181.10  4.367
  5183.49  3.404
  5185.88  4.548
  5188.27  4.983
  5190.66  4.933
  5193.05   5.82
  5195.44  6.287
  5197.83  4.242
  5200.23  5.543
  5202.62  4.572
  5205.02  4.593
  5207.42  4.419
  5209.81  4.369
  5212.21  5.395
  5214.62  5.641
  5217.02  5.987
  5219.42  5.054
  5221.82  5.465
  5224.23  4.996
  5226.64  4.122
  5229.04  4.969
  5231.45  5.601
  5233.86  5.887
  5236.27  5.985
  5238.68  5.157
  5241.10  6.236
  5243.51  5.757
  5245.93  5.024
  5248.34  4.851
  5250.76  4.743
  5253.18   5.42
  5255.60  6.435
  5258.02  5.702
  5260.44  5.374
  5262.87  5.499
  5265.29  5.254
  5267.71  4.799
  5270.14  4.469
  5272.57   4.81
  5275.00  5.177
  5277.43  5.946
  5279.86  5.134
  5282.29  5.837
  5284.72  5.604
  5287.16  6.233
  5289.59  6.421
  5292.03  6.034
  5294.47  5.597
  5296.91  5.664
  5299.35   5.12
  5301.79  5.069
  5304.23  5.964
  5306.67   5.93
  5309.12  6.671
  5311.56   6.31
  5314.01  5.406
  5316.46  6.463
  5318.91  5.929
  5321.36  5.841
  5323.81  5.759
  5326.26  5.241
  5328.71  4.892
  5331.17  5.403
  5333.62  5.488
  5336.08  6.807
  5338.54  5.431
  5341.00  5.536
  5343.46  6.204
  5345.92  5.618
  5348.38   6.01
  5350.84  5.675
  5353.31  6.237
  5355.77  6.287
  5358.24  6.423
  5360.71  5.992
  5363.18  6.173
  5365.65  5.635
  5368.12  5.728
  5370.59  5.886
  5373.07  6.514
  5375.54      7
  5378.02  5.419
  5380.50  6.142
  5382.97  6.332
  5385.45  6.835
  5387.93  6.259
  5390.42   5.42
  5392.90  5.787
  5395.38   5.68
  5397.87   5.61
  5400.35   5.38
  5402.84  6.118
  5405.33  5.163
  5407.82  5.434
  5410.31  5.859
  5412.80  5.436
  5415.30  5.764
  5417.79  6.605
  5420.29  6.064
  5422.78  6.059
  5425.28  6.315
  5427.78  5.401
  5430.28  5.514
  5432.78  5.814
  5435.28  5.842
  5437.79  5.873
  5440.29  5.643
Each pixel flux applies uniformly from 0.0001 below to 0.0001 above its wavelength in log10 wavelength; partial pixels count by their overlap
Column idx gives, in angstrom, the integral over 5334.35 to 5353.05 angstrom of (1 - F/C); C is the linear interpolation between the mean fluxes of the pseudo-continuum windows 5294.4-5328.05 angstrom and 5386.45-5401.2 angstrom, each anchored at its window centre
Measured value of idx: -0.5 angstrom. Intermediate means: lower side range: 5.78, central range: 5.9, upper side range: 5.72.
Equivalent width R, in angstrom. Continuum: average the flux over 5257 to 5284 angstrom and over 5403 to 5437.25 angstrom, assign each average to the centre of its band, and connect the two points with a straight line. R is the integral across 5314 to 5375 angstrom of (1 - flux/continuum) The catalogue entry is -3.84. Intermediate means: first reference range 5.28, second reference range 5.8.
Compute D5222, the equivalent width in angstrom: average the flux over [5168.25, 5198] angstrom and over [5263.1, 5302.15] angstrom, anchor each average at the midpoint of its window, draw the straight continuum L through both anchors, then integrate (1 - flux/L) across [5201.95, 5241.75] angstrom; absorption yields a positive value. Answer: -2.0 angstrom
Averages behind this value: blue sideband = 4.62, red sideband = 5.46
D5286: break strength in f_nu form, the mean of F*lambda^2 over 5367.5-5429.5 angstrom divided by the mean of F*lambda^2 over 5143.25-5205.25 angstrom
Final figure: 1.35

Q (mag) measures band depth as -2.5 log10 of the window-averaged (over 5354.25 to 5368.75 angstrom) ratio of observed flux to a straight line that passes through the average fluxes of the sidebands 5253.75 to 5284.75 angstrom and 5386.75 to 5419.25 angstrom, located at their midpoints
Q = -0.08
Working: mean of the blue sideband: 5.38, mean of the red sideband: 5.73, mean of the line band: 6.06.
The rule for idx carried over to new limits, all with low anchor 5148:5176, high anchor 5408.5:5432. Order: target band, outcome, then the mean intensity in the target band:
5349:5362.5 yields -1.3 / 6.12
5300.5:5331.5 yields -2.1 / 5.77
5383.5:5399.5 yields -0.5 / 5.94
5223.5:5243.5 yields -1.5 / 5.4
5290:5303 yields -0.6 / 5.55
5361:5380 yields -1.4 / 6.05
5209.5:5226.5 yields -1.1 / 5.25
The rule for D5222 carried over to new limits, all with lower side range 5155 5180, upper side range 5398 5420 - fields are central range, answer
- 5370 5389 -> -2.40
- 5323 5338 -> -0.52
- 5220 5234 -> -0.43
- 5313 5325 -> -1.21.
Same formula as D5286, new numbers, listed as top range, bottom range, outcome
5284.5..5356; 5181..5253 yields 1.18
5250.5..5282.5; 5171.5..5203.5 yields 1.16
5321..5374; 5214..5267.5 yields 1.13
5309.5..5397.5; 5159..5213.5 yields 1.34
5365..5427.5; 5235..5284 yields 1.16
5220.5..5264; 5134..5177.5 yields 1.18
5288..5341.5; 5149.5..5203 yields 1.28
